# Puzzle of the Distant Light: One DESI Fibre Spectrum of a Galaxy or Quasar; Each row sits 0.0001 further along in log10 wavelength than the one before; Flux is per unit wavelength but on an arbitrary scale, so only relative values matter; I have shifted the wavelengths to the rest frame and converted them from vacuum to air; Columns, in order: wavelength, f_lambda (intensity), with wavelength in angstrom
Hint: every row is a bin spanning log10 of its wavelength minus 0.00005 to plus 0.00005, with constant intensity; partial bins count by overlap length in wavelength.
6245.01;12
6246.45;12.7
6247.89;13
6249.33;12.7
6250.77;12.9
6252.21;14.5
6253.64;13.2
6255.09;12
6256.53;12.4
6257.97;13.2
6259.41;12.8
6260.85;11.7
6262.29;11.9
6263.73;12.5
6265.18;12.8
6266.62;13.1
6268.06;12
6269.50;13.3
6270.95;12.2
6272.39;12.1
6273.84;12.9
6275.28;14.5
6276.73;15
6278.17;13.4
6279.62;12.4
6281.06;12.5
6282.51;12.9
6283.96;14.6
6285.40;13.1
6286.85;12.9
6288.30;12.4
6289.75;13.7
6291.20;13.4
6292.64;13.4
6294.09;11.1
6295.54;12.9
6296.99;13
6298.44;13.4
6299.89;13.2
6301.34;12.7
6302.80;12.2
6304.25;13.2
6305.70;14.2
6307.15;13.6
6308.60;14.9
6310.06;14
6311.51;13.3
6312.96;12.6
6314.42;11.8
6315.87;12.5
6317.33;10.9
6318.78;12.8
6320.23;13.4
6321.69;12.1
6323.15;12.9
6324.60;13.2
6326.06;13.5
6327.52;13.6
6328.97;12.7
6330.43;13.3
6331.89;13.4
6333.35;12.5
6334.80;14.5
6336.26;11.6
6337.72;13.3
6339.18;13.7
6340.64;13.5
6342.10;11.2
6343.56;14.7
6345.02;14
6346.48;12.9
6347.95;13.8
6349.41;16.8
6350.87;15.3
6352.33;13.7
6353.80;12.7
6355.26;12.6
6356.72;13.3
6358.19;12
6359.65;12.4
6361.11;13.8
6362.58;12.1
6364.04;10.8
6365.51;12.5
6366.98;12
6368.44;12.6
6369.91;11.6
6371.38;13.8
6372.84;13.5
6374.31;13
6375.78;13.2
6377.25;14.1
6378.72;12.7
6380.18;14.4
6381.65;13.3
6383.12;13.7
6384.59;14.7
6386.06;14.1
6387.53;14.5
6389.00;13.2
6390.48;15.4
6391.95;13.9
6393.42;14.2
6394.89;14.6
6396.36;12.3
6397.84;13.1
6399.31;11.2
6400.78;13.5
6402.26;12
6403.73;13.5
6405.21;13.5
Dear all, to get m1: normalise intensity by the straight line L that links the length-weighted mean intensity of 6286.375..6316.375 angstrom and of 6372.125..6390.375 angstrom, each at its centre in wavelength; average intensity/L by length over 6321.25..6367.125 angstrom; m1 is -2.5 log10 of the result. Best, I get 0.02 mag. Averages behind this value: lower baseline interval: 13.1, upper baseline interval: 13.8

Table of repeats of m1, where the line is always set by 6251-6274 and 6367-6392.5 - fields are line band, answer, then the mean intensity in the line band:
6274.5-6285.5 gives -0.06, 13.6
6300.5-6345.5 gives 0.00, 13.1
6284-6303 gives 0.00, 13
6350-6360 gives 0.01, 13.2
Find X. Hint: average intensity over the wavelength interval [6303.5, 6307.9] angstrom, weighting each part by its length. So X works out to 13.7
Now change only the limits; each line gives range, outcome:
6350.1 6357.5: 13.5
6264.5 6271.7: 12.7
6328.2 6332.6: 13.1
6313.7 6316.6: 12.2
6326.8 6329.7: 13.2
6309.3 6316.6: 12.8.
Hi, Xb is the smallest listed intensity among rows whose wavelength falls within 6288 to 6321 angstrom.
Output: 10.9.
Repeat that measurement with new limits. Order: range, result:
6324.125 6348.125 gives 11.2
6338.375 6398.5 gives 10.8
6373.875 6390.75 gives 12.7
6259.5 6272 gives 11.7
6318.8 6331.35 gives 12.1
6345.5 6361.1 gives 12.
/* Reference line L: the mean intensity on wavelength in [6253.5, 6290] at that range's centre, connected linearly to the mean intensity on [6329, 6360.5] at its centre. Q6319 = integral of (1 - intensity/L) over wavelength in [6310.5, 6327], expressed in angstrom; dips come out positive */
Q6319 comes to 0.7 angstrom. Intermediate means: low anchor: 12.9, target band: 12.7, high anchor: 13.4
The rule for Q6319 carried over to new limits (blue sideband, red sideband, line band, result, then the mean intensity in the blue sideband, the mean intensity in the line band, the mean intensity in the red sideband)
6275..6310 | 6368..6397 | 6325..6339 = 0.3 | 13.3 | 13.2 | 13.7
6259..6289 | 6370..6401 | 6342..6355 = -0.6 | 12.9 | 14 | 13.6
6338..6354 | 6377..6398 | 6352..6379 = 2.2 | 13.9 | 12.7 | 13.9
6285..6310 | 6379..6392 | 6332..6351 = 0.0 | 13.2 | 13.6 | 14.1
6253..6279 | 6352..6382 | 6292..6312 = -0.6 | 12.8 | 13.2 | 12.8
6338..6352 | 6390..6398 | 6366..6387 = 0.9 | 14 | 13.3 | 13.9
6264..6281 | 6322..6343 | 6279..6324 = 0.3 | 13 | 13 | 13.1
